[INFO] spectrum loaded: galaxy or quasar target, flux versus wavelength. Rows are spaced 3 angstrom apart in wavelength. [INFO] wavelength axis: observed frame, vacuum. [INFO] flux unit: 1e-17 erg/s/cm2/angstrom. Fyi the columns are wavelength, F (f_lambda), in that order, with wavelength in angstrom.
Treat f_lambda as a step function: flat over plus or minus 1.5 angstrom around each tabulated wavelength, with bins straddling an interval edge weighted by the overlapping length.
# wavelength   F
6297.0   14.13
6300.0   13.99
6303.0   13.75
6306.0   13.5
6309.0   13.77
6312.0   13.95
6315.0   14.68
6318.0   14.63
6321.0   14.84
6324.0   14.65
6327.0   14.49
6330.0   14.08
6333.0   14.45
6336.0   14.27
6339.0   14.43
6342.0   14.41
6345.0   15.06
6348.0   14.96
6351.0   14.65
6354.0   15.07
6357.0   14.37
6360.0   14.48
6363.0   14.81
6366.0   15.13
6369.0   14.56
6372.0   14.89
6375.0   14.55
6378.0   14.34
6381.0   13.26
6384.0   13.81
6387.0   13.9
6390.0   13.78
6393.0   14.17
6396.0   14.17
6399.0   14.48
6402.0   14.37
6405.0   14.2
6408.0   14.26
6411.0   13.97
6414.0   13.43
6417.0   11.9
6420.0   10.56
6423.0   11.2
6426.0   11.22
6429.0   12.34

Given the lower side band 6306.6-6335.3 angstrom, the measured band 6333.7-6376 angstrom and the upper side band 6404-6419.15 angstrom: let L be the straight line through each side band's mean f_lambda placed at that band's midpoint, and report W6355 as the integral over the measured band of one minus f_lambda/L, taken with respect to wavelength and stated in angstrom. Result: -2.07 angstrom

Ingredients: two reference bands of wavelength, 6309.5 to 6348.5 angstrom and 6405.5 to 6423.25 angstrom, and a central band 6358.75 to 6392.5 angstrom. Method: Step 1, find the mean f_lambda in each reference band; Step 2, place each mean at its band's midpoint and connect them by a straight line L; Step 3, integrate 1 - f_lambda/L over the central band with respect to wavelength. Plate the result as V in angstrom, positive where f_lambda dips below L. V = -1.9 angstrom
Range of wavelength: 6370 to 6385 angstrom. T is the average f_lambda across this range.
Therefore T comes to 14.2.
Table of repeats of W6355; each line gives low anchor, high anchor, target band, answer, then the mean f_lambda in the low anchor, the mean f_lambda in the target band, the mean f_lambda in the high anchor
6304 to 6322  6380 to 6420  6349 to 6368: -1.1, 14.2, 14.8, 13.7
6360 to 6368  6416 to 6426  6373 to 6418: -4.1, 14.9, 13.9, 11.2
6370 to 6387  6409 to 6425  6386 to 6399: -0.6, 14.2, 14.1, 12.2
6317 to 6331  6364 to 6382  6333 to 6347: 0.0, 14.6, 14.5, 14.5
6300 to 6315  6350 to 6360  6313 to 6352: -0.8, 13.9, 14.6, 14.7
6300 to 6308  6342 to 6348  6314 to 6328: -0.5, 13.7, 14.7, 14.9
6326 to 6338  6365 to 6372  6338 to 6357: -0.3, 14.3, 14.7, 14.8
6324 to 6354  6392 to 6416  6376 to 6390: 0.4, 14.6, 13.8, 14.1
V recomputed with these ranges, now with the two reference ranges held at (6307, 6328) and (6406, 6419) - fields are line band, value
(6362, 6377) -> -1.0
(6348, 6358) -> -0.5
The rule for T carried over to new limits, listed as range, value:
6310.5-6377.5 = 14.6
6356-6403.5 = 14.3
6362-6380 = 14.7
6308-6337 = 14.4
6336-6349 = 14.7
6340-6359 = 14.7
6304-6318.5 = 14.1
